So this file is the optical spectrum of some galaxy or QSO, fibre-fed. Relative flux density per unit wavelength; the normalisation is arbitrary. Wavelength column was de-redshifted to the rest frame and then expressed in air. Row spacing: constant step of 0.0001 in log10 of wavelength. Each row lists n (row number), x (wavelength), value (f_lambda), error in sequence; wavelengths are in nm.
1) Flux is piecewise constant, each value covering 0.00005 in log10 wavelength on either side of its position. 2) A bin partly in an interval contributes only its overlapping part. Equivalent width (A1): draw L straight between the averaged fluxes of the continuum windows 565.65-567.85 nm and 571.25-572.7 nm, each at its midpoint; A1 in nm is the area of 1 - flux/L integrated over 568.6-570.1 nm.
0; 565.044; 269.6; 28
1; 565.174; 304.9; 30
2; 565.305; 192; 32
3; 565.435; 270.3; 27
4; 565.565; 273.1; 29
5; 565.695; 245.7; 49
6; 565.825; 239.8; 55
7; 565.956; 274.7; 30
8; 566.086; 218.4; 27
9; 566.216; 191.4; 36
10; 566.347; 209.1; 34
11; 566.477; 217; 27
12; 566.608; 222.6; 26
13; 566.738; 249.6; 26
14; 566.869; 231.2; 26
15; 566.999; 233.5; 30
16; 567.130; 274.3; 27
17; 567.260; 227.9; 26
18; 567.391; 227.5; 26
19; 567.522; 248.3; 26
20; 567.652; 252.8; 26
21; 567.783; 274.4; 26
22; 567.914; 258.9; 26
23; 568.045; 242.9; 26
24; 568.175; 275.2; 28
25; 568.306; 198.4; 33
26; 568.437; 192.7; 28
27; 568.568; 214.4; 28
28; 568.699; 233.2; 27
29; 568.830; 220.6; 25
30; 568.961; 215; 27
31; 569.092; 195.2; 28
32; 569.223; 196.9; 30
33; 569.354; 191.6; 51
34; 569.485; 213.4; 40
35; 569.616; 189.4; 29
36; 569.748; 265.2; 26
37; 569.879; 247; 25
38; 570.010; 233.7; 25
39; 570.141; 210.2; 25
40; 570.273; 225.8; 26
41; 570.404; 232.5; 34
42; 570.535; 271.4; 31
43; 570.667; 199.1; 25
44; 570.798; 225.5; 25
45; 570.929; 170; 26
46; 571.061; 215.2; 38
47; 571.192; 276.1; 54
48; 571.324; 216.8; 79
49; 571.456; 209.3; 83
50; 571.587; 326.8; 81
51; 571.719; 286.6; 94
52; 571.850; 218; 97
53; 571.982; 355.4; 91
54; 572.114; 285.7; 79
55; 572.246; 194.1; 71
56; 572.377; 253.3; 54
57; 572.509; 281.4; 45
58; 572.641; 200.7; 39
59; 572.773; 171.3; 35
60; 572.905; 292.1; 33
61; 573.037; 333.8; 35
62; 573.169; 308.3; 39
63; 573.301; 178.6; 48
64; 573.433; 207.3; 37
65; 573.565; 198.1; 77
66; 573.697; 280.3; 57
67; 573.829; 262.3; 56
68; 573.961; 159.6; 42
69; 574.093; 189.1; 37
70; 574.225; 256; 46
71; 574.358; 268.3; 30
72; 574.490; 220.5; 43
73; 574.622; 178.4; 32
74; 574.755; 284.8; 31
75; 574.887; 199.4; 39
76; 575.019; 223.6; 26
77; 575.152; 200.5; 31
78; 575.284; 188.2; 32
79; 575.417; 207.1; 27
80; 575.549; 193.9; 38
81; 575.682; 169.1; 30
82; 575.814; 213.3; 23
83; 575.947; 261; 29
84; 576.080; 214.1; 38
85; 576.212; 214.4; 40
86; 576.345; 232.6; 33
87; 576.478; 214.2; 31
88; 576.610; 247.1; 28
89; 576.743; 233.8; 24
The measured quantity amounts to 0.18 nm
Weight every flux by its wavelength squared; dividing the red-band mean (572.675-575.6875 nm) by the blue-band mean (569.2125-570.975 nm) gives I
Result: 1.04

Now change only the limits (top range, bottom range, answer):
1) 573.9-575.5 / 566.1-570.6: 0.96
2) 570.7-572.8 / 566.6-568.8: 1.03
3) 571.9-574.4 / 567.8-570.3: 1.12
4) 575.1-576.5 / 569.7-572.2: 0.87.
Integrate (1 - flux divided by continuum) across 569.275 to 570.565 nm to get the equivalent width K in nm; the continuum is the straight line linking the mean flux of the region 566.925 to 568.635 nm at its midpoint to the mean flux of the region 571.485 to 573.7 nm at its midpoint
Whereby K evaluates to 0.11 nm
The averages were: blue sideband 240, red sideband 256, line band 227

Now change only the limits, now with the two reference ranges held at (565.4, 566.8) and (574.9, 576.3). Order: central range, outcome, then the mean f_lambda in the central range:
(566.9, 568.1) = -0.08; 248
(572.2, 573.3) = -0.17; 251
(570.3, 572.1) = -0.21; 247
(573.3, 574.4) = -0.05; 224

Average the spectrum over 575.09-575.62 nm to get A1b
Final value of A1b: 197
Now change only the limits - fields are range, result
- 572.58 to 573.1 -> 249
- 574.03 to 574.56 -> 233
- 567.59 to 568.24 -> 261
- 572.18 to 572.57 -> 243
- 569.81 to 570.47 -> 230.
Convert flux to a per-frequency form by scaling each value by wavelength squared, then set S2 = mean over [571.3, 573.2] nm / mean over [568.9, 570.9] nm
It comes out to 1.20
